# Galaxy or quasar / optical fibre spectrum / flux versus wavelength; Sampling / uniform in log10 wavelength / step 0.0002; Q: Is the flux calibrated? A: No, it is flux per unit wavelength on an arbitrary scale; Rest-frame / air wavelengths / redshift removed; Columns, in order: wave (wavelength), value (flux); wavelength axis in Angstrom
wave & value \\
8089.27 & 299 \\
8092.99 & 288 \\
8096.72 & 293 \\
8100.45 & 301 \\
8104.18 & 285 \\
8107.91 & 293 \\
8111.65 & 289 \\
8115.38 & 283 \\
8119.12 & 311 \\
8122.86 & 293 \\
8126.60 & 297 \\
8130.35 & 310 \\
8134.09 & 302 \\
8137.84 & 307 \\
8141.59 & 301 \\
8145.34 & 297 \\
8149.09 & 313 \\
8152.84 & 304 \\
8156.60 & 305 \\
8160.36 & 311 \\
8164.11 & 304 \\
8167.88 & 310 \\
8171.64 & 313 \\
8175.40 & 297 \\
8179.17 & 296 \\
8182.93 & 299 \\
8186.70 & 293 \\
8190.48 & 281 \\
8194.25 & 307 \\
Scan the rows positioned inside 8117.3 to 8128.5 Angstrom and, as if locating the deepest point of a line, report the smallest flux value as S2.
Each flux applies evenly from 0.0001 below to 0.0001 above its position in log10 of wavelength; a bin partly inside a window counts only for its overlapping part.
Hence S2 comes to 293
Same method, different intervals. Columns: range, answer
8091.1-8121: 283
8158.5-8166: 304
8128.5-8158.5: 297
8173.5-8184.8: 296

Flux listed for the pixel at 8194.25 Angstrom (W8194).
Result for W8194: 307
